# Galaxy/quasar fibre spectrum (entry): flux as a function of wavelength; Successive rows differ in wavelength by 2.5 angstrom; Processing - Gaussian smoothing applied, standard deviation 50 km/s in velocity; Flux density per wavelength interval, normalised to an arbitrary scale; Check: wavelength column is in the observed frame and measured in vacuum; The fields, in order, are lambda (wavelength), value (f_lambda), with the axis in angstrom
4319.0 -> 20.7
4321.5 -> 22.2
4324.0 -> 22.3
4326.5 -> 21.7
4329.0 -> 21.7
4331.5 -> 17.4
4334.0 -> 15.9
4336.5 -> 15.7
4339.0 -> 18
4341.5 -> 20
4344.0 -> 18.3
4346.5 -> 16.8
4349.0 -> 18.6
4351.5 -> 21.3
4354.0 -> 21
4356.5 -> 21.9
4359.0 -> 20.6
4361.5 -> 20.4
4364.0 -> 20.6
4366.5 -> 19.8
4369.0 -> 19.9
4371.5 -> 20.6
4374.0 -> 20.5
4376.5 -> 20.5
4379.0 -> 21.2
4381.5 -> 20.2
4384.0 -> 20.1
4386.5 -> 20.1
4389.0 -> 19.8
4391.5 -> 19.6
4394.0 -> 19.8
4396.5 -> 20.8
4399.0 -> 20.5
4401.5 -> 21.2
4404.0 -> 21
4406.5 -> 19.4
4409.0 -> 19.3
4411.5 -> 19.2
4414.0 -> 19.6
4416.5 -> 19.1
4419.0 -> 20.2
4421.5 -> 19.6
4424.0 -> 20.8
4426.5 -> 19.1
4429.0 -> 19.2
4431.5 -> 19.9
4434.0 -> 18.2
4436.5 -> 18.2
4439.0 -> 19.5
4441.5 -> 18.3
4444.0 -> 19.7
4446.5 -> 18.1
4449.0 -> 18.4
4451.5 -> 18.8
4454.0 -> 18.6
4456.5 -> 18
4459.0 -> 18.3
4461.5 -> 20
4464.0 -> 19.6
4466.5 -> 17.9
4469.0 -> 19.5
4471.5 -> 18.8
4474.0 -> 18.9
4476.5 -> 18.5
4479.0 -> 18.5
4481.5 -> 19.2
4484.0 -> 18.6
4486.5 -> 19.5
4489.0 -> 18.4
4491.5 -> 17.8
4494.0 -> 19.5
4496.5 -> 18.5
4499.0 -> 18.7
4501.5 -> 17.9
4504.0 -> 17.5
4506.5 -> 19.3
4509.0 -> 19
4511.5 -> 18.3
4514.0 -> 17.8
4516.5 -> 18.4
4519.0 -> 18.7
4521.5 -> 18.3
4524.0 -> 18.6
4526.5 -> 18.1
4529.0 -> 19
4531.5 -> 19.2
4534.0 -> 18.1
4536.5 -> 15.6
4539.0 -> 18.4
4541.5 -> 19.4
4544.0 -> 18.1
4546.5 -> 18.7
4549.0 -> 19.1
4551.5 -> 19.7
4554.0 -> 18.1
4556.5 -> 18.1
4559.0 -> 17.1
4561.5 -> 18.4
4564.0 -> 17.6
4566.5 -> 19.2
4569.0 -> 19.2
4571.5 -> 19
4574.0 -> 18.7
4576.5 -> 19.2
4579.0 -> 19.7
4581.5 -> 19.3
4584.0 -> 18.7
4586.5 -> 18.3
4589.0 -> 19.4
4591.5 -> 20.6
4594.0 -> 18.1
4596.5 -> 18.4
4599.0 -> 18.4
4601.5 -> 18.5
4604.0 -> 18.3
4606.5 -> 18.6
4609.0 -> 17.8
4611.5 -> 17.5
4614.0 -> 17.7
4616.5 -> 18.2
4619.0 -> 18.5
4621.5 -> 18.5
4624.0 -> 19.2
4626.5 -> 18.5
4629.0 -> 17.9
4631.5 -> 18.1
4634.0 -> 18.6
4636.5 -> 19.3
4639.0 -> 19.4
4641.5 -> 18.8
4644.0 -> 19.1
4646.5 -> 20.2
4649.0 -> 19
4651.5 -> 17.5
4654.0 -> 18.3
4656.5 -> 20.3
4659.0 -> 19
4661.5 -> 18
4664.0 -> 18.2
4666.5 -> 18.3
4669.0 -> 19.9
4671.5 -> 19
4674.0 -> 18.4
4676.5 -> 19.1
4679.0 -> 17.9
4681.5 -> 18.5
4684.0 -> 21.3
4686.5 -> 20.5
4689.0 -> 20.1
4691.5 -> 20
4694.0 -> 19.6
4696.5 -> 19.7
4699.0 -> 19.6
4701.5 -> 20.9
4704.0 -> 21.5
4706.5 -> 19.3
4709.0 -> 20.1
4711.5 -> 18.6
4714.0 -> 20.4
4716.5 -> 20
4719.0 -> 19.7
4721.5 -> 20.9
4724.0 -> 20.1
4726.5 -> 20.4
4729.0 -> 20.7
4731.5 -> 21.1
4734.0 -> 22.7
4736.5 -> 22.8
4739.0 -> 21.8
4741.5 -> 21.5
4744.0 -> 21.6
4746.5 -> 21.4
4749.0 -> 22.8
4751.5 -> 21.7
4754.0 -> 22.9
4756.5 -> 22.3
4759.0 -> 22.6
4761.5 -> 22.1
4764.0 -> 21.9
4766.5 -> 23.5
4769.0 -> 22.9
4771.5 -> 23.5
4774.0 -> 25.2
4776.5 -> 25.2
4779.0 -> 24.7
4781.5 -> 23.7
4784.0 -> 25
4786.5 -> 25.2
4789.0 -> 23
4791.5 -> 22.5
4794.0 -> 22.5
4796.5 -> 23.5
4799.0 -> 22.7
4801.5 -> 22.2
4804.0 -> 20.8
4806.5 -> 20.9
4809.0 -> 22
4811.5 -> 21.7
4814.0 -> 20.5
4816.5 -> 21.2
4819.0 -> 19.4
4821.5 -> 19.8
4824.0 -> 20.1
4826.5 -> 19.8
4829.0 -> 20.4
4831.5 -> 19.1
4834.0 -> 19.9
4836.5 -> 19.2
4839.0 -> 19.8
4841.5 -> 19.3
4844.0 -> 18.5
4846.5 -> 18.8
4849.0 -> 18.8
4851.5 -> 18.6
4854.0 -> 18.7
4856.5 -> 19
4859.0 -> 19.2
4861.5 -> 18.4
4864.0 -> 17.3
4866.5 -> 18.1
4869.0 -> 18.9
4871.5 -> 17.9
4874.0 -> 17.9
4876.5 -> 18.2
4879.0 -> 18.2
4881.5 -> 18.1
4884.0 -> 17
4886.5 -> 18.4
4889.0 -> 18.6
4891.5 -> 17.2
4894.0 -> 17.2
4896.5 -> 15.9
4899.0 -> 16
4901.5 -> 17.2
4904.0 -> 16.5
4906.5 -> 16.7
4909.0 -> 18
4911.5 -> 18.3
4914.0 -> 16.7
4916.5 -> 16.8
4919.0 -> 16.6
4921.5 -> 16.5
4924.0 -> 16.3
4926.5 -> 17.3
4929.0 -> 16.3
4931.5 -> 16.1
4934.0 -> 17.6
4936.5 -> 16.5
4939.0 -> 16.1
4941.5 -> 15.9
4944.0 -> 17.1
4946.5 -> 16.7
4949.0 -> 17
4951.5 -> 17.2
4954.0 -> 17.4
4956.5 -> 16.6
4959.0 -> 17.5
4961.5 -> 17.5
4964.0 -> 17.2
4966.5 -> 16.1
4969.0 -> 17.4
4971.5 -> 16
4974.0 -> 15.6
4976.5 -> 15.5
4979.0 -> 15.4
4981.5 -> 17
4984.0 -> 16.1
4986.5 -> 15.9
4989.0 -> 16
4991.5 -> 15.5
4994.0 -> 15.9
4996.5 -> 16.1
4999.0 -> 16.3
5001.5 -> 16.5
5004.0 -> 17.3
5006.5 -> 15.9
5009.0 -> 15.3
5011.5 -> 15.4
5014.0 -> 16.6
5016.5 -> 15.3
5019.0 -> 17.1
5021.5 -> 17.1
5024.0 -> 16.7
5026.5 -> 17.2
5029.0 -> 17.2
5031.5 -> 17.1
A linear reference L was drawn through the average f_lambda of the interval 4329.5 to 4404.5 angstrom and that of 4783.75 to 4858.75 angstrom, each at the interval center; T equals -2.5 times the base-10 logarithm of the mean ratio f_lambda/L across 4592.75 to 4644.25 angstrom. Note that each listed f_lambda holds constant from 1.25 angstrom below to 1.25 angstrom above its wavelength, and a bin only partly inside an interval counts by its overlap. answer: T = 0.103 mag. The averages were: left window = 19.7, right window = 20.7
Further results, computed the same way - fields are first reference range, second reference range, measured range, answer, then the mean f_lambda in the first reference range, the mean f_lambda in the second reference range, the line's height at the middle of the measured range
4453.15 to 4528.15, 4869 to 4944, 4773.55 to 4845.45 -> -0.23 mag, 18.6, 17.1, 17.5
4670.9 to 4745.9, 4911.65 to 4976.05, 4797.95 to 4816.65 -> -0.15 mag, 20.3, 16.7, 18.8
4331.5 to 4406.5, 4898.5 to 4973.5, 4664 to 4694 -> -0.07 mag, 19.8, 16.8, 18.2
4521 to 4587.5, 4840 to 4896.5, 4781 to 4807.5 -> -0.24 mag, 18.6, 18.2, 18.3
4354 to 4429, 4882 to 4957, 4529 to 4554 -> 0.04 mag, 20.2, 16.9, 19.3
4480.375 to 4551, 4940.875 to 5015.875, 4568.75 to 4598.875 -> -0.05 mag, 18.5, 16.4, 18.2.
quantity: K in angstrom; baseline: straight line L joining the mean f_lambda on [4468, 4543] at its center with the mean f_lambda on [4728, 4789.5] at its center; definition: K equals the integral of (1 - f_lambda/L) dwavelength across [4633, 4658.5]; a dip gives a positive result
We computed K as 2.3 angstrom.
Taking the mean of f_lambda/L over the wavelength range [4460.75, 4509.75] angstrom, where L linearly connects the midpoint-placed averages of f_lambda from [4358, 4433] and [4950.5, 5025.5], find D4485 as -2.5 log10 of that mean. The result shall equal 0.04 mag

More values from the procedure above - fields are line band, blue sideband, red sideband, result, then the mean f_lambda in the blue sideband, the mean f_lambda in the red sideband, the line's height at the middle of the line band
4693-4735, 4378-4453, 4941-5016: -0.136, 19.6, 16.4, 17.9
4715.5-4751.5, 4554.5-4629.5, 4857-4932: -0.180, 18.6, 17.4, 18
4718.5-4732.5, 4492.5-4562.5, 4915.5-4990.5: -0.169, 18.4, 16.6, 17.6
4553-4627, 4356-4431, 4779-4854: 0.110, 20.1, 21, 20.5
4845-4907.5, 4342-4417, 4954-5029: -0.050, 20.1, 16.4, 17.1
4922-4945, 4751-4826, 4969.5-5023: 0.092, 22.5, 16.1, 18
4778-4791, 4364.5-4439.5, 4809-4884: -0.249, 19.9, 19.1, 19.2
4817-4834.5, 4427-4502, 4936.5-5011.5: -0.162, 18.8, 16.4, 17.1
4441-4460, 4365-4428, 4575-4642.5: 0.067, 20.1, 18.6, 19.7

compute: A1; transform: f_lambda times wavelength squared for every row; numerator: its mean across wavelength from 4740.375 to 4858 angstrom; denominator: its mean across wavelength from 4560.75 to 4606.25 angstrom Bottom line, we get 1.25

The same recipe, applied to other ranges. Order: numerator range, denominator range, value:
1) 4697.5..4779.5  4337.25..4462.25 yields 1.28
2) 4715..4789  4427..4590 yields 1.34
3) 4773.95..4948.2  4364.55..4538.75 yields 1.19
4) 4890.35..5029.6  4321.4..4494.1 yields 1.08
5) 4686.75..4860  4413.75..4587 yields 1.27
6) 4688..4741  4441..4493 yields 1.22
